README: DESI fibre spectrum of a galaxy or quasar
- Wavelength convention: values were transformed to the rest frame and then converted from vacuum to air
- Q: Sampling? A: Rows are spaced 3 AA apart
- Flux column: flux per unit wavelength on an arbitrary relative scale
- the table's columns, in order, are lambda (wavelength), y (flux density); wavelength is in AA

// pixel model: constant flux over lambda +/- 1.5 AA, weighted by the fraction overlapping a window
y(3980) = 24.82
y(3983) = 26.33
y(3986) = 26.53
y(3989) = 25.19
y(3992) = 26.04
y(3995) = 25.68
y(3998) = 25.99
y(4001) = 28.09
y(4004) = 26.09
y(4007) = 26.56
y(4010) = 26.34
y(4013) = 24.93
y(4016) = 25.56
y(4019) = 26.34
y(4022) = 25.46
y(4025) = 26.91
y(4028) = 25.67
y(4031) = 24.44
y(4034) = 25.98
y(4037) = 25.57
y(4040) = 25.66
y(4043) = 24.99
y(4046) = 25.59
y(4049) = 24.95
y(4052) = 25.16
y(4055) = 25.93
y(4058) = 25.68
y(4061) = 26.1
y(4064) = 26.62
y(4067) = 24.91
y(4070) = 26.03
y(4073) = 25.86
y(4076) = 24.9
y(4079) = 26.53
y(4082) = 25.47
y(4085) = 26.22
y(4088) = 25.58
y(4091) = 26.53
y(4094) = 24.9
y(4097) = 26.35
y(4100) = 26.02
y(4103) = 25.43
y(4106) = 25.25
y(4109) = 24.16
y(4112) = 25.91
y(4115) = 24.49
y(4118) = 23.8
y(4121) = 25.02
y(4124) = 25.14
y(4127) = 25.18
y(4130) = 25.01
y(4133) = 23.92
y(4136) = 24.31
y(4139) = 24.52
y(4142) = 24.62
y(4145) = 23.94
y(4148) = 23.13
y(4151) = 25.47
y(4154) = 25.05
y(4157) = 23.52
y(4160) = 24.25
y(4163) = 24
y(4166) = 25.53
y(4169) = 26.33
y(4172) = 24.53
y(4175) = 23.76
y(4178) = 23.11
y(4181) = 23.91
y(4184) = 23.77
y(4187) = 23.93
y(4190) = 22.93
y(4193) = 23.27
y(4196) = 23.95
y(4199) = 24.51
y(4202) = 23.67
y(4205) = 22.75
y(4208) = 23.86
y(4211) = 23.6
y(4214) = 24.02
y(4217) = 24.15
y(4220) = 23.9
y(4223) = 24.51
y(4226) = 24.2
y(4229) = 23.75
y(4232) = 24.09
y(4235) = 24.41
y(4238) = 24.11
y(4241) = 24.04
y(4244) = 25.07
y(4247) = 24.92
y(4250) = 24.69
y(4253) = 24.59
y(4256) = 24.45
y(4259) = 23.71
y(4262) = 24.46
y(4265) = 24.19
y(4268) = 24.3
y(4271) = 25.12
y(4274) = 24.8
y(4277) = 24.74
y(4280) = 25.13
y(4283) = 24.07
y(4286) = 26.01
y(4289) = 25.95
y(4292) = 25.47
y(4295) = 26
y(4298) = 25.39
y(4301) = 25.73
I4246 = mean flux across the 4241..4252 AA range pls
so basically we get 24.8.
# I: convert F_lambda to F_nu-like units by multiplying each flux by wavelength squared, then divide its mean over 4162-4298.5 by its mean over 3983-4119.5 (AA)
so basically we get 1.03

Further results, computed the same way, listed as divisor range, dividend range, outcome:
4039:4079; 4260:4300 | 1.09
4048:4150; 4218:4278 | 1.04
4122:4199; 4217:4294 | 1.06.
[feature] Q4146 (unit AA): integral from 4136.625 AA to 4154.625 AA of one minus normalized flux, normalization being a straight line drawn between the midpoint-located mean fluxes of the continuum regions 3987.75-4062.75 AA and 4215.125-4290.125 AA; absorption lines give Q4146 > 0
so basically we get 0.51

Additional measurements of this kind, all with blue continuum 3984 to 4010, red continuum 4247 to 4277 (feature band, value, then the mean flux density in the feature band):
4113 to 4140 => 0.84 AA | 24.6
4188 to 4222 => 1.62 AA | 23.7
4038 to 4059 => 0.42 AA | 25.4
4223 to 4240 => 0.39 AA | 24.1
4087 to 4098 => -0.08 AA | 25.8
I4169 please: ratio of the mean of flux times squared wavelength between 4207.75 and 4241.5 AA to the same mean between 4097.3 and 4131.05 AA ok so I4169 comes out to 1.01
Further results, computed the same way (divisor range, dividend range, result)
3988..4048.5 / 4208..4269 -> 1.04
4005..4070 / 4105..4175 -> 1.01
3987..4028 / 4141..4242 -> 1.01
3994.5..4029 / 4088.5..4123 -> 1.01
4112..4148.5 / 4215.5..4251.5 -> 1.04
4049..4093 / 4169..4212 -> 0.98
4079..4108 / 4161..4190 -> 0.98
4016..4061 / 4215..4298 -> 1.07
